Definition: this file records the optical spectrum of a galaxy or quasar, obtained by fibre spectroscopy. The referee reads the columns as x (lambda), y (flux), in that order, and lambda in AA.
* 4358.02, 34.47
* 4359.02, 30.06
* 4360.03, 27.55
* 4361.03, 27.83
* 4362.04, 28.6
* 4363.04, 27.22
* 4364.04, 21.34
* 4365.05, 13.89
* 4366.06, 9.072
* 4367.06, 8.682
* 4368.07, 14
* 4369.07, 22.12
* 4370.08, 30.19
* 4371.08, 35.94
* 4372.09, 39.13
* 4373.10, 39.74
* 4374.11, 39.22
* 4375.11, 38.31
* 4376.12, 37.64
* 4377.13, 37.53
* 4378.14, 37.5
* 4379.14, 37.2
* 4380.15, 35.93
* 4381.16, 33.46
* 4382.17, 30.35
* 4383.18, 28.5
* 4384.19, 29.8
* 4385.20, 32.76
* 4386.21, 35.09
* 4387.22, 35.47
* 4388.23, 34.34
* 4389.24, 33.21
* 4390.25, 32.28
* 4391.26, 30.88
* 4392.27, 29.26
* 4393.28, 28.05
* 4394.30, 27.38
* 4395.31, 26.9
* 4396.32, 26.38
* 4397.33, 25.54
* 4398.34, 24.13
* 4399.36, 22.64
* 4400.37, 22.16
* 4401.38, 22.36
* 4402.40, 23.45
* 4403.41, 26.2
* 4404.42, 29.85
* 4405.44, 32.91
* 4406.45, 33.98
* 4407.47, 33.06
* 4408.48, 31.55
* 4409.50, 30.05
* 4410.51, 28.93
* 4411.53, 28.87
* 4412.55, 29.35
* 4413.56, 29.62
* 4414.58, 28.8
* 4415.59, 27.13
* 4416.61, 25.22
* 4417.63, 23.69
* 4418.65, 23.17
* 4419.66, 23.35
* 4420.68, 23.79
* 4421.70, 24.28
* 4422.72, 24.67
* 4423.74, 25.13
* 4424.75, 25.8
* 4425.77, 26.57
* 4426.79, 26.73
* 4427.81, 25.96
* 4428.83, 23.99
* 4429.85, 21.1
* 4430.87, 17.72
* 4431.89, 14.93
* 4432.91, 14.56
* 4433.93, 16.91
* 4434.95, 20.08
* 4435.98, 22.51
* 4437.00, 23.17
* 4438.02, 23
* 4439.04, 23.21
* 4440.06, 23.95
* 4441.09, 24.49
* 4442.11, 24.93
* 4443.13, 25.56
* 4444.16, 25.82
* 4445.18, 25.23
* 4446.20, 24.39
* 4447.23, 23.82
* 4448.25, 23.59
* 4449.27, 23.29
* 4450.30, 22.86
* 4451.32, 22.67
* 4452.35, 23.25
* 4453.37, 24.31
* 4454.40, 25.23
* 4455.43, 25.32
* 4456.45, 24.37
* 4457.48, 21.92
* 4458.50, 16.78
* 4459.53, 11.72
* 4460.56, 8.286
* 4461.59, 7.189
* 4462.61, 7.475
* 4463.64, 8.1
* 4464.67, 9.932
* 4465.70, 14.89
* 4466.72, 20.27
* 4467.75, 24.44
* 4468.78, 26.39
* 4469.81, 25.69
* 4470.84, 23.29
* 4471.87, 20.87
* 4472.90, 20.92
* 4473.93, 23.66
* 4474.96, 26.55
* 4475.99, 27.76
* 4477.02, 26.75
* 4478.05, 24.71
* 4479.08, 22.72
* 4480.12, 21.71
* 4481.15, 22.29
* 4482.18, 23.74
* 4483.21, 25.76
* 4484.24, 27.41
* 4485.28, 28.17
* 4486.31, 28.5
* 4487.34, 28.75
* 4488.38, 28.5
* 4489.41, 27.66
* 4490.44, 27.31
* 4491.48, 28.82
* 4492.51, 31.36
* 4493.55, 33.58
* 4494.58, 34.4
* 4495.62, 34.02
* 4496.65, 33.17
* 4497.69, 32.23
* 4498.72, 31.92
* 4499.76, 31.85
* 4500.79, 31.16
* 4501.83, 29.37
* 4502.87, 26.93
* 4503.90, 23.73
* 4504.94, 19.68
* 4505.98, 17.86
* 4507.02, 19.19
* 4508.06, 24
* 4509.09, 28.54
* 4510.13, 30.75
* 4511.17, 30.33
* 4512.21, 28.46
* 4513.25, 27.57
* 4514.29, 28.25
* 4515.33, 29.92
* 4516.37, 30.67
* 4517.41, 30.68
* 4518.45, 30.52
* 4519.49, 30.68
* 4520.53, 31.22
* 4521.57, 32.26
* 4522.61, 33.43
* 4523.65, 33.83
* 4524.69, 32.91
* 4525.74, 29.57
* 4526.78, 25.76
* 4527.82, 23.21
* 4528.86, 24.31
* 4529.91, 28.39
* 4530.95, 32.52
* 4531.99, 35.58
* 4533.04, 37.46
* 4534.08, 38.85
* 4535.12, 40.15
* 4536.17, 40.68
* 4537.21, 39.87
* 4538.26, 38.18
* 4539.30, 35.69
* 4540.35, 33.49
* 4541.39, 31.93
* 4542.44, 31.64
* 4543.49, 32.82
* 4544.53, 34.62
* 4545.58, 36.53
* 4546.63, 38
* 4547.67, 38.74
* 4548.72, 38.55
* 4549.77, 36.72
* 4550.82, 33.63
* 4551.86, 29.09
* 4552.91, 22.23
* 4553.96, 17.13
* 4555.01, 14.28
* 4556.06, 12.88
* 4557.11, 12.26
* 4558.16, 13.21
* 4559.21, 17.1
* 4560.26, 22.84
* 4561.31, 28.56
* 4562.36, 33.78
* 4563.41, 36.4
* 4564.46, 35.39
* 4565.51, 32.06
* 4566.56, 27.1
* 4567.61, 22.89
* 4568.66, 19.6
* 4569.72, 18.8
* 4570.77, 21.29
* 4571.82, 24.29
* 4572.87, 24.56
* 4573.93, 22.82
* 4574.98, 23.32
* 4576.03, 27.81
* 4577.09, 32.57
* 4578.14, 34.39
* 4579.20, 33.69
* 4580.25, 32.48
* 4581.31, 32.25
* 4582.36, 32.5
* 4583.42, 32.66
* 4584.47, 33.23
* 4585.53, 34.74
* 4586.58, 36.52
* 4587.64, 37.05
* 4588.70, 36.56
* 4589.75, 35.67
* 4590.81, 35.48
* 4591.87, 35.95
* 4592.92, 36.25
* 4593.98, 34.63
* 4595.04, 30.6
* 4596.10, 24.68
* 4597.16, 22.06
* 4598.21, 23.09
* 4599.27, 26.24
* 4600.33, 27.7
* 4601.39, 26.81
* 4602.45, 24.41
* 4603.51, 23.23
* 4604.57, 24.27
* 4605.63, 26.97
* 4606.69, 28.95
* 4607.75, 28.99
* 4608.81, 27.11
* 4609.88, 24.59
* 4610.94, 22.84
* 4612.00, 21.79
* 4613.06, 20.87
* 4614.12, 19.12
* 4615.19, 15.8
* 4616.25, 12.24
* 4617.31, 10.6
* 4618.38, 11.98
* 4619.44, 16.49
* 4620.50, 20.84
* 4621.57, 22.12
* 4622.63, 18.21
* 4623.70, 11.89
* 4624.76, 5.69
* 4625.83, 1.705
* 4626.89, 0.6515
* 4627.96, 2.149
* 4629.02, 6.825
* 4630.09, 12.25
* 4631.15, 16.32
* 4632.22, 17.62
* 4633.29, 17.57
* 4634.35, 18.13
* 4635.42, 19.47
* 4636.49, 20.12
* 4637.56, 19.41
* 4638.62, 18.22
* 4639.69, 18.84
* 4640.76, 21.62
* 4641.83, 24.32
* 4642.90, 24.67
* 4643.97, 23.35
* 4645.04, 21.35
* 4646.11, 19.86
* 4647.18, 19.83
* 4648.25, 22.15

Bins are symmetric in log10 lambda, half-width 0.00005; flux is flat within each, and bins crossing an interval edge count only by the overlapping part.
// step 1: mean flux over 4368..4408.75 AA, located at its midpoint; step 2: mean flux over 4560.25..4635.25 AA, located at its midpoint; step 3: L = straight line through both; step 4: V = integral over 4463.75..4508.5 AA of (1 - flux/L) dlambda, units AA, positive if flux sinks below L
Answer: 3.39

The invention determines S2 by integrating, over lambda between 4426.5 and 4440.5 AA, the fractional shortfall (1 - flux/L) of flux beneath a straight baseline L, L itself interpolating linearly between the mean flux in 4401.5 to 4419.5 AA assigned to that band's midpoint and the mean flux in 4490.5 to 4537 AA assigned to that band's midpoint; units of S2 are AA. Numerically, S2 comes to 3.7 AA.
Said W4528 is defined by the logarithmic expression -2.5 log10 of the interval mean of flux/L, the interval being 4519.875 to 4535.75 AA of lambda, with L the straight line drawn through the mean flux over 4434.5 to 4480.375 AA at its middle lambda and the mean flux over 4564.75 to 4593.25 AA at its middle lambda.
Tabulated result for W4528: -0.20 mag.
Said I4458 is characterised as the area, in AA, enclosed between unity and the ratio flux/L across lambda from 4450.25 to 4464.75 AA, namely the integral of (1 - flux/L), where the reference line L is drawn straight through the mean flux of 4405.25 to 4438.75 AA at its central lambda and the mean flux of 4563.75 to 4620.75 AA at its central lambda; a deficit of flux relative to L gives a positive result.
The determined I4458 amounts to 4.6 AA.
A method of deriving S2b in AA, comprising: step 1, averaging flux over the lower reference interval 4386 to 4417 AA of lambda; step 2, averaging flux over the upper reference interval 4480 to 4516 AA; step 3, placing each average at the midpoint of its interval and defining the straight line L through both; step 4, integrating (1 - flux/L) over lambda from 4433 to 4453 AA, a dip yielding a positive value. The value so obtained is 3.8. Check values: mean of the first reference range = 28.8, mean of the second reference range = 28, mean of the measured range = 23.1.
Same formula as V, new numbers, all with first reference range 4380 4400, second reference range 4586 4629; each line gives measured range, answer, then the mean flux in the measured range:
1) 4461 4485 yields 5.4 AA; 21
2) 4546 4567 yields -2.3 AA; 27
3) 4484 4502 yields -2.8 AA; 30.5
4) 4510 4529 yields -3.1 AA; 29.8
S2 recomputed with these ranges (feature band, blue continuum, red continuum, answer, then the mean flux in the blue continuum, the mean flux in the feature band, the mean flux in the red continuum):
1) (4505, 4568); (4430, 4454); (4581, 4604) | -4.4 AA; 22.4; 29.7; 31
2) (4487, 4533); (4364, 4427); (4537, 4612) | -0.8 AA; 28.5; 29.3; 28.9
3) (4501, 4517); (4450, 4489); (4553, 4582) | -2.4 AA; 21.7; 26.5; 25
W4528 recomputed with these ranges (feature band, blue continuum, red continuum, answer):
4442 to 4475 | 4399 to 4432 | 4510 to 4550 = 0.36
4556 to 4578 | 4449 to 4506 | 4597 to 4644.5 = -0.19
